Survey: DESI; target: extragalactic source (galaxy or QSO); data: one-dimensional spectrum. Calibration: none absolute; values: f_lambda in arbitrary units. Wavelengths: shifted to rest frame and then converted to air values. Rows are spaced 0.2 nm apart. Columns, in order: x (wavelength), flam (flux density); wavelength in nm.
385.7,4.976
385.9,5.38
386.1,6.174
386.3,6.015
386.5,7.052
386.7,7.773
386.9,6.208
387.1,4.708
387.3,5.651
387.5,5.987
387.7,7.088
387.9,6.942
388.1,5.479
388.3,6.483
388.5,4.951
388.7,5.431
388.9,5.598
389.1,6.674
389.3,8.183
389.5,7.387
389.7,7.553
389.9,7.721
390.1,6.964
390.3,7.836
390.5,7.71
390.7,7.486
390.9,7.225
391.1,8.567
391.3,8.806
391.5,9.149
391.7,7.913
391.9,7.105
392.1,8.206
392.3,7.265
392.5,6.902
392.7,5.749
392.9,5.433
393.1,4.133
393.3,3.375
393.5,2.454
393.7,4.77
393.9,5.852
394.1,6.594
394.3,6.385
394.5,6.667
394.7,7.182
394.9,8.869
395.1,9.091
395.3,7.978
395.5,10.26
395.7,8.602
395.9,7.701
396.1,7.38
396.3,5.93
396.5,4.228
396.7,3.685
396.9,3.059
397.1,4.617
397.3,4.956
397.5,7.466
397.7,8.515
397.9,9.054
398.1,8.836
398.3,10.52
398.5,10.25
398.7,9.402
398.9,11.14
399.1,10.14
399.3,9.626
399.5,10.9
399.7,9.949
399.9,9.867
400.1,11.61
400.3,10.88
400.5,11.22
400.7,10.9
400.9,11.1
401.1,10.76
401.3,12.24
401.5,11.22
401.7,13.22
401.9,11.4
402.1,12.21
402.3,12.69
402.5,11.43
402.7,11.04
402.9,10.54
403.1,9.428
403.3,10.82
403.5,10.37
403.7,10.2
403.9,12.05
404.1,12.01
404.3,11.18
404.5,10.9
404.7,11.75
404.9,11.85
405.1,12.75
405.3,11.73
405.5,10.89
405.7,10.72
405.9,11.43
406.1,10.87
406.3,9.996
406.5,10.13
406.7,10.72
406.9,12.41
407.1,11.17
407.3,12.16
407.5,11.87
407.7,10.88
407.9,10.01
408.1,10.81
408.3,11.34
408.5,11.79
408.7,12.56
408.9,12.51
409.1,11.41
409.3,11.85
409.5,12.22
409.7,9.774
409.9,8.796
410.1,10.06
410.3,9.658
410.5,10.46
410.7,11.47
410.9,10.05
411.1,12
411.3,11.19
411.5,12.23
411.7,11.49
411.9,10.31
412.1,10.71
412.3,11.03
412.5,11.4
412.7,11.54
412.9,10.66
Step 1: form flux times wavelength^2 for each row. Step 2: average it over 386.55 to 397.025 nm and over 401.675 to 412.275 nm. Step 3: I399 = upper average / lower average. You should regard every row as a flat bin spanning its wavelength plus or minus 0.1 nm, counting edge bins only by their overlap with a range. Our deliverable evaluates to 1.8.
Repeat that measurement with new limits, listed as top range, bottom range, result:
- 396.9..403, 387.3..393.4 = 1.56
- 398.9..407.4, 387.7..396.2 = 1.70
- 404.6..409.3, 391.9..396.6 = 1.84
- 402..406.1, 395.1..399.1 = 1.52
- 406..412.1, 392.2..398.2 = 1.84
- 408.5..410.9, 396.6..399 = 1.52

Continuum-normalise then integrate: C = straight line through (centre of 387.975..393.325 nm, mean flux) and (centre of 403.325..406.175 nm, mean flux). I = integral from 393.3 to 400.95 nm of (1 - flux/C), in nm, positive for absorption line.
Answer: 0.87 nm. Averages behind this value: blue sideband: 6.91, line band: 8.01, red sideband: 11.3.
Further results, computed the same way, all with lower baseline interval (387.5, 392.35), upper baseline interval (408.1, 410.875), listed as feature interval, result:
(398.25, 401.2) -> -0.46 nm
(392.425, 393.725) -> 0.53 nm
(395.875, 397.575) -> 0.64 nm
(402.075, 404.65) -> -0.34 nm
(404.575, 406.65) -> -0.19 nm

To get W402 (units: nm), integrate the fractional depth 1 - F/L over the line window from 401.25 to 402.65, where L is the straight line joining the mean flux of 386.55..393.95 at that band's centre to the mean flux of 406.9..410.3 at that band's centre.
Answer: -0.37 nm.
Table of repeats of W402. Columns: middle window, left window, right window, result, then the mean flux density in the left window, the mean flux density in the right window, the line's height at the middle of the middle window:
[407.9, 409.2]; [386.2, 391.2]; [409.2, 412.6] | -0.15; 6.75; 10.9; 10.4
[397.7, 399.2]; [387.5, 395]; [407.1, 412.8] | -0.25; 6.7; 11.1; 8.4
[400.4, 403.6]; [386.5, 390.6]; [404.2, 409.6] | -0.37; 6.63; 11.4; 10.1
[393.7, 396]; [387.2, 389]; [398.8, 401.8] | 0.30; 5.96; 11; 8.74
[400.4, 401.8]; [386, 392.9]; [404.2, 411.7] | -0.28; 6.92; 11.2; 9.6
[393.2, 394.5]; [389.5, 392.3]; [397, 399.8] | 0.51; 7.83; 8.96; 8.27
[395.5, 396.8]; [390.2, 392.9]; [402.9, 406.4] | 0.33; 7.6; 11.1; 8.83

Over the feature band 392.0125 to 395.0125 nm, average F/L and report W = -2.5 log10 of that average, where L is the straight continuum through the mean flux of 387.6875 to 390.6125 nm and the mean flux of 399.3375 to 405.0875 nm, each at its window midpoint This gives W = 0.35 mag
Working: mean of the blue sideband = 6.79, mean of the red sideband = 11.2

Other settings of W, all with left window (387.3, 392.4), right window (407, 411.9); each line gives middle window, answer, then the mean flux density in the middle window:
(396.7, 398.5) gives 0.23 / 7.11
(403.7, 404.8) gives -0.14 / 11.5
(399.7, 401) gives -0.17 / 10.9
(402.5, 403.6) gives -0.07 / 10.5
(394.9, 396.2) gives -0.03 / 8.53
